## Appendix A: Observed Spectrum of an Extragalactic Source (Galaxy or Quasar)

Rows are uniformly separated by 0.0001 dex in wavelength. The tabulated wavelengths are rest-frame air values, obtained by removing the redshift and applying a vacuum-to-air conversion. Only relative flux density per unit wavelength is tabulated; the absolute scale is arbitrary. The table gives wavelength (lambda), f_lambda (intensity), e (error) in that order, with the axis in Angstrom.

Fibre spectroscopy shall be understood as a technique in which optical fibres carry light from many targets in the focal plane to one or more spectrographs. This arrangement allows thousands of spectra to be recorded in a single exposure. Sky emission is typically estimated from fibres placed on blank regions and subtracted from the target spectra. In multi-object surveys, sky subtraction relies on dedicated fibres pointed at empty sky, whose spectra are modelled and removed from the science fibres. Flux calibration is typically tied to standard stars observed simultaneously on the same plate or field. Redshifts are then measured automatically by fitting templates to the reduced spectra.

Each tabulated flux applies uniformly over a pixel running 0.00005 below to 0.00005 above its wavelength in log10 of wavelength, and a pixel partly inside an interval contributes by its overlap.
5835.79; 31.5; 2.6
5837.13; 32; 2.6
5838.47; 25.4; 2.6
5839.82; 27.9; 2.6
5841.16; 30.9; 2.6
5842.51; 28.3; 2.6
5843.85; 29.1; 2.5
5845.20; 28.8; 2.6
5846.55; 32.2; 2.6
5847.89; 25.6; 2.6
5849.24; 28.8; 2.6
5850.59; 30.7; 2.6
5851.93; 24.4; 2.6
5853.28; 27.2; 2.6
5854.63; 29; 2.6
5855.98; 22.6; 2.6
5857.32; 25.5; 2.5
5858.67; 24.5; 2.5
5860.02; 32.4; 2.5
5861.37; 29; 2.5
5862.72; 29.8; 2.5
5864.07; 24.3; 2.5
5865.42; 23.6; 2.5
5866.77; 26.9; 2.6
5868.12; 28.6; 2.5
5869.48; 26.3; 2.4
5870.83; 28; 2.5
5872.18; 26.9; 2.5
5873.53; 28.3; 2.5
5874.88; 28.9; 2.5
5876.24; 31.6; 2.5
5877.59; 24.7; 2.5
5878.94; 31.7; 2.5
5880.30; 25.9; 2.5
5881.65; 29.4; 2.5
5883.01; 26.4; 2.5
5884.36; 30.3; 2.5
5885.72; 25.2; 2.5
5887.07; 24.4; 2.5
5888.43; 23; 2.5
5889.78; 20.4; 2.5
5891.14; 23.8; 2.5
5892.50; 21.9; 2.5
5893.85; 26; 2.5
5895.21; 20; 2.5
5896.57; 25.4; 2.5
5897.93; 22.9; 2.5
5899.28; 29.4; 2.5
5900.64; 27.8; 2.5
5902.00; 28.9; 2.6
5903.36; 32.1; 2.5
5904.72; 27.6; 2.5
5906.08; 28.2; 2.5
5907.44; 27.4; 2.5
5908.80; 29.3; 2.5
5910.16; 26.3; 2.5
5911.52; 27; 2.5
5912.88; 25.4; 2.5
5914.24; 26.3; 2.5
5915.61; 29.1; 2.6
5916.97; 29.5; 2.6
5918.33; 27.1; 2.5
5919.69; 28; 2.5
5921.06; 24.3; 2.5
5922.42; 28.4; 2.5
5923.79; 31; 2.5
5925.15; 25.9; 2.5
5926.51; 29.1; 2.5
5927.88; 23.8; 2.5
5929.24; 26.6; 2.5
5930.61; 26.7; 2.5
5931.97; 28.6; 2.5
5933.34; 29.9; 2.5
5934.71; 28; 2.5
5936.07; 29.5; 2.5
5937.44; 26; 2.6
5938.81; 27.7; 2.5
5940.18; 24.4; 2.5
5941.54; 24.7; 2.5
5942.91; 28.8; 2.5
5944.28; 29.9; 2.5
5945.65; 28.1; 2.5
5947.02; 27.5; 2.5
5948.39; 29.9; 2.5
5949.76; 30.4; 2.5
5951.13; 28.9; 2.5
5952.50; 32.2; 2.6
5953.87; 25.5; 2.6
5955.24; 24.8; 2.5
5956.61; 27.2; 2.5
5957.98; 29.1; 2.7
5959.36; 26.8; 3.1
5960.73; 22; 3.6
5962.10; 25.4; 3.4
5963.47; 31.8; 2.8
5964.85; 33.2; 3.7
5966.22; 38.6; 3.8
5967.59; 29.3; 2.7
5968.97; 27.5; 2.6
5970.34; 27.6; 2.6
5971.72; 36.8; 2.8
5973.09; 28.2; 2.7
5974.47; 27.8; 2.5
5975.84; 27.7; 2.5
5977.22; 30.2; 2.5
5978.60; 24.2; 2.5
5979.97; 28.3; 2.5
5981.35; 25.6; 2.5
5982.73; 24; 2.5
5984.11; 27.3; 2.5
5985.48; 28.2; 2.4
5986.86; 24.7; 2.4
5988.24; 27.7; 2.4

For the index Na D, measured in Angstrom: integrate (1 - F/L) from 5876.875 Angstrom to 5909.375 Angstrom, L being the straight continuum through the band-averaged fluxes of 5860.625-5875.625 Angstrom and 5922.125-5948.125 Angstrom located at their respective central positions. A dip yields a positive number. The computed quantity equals 1.3 Angstrom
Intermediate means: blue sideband 27.4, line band 26.3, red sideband 27.6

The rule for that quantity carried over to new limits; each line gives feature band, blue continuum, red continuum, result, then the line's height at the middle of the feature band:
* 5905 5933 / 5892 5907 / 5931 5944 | -0.4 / 27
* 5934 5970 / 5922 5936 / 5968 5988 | -0.7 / 27.8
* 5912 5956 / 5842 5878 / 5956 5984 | 0.9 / 28.2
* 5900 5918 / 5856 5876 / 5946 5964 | -0.3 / 27.5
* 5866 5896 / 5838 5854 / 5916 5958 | 1.9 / 28.1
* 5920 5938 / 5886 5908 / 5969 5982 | -0.5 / 26.7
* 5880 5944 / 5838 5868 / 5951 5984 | 2.8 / 28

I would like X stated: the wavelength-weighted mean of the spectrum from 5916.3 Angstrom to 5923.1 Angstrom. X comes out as 27.5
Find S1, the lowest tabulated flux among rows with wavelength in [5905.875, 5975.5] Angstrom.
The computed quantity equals 22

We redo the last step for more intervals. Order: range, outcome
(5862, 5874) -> 23.6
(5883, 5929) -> 20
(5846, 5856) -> 22.6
